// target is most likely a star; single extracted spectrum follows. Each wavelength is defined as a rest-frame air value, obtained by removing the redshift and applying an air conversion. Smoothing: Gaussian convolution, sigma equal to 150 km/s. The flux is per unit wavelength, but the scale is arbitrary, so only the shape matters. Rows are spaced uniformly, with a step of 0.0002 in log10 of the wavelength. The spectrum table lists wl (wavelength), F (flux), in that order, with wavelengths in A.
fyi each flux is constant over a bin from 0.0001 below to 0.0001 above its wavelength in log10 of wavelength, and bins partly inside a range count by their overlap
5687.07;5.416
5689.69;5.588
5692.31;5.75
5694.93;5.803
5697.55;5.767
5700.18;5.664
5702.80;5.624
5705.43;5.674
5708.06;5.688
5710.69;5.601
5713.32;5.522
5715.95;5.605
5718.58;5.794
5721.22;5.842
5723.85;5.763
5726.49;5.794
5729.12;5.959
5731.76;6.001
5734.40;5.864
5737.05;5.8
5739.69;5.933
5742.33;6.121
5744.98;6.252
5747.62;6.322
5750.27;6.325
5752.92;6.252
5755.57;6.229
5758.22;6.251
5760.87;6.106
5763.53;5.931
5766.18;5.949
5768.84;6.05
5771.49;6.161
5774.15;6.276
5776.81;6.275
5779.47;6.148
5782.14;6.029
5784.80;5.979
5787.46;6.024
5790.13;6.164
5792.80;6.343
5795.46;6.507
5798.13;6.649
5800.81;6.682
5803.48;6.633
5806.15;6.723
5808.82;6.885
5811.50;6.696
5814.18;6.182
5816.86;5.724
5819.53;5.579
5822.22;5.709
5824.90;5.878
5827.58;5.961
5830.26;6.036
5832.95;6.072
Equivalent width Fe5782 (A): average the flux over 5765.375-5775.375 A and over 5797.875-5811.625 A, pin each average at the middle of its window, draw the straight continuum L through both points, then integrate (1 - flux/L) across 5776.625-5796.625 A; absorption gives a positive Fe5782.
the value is 0.7 A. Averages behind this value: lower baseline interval 6.12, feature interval 6.18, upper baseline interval 6.72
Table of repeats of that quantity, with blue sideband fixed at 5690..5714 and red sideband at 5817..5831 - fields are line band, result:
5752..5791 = -2.5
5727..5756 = -1.8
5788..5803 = -1.7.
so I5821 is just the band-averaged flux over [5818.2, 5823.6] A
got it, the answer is 5.64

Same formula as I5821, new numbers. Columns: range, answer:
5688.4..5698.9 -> 5.73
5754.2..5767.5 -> 6.09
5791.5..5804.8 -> 6.56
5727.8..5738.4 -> 5.91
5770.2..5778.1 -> 6.24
